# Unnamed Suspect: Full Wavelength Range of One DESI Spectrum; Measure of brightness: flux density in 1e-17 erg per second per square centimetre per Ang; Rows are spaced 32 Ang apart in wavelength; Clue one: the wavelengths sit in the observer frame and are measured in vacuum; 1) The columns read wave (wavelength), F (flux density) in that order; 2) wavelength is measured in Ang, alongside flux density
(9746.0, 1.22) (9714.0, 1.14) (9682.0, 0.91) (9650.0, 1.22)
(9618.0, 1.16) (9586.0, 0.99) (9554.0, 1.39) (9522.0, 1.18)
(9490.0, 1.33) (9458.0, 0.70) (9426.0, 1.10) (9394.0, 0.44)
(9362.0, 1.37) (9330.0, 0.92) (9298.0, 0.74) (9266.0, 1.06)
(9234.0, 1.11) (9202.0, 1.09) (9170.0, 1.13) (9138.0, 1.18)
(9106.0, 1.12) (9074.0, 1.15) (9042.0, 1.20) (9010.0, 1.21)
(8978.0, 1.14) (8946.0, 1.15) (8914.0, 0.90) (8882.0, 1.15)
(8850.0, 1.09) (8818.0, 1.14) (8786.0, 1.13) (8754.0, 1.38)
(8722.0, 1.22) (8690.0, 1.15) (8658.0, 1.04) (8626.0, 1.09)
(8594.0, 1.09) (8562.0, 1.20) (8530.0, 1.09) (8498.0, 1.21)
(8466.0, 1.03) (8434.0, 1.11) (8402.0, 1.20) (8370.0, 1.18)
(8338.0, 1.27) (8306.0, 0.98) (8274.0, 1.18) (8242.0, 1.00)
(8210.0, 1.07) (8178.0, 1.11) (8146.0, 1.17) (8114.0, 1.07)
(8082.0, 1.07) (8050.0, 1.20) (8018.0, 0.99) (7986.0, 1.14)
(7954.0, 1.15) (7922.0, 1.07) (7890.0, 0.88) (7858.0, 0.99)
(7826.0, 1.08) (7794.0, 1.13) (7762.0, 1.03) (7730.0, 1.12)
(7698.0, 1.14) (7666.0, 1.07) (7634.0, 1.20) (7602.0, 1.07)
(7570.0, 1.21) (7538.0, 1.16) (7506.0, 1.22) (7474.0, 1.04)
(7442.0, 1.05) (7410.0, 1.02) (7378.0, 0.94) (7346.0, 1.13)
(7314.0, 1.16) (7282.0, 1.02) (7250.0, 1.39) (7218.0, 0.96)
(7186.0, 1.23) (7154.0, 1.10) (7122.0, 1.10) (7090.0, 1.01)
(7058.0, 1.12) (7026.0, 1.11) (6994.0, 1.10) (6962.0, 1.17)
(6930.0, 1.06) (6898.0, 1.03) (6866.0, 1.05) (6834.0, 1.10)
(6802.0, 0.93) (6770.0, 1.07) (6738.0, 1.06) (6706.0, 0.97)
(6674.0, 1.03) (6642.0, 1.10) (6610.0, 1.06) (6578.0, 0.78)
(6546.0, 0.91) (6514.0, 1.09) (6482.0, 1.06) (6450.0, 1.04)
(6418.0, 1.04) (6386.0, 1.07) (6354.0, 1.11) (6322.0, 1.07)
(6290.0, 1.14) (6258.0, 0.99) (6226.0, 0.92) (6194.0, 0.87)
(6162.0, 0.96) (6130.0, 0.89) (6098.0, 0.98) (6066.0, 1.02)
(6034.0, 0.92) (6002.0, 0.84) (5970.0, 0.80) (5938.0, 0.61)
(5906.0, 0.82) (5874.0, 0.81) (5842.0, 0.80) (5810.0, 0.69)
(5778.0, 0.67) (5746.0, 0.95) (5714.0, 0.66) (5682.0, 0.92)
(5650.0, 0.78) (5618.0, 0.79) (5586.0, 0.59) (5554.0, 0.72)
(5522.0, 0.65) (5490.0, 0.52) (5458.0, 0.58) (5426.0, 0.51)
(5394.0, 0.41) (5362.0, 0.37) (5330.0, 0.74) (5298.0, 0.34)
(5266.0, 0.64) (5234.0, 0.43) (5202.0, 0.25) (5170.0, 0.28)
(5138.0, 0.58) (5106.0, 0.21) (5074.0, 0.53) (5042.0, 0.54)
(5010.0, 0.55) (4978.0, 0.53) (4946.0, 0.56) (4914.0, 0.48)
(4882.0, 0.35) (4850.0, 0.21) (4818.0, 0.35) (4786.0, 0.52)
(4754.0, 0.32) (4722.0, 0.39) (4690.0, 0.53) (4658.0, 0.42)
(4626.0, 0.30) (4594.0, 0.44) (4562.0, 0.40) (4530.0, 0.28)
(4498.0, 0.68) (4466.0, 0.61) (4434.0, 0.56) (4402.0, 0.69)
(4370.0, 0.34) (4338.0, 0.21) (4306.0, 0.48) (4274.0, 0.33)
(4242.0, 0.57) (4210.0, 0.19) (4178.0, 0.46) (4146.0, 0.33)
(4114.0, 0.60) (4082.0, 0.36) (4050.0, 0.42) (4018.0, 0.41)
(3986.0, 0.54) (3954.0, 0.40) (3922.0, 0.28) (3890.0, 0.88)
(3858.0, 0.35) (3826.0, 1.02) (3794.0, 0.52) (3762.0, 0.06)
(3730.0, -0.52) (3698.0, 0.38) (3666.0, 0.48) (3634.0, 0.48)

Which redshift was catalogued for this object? 0.51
